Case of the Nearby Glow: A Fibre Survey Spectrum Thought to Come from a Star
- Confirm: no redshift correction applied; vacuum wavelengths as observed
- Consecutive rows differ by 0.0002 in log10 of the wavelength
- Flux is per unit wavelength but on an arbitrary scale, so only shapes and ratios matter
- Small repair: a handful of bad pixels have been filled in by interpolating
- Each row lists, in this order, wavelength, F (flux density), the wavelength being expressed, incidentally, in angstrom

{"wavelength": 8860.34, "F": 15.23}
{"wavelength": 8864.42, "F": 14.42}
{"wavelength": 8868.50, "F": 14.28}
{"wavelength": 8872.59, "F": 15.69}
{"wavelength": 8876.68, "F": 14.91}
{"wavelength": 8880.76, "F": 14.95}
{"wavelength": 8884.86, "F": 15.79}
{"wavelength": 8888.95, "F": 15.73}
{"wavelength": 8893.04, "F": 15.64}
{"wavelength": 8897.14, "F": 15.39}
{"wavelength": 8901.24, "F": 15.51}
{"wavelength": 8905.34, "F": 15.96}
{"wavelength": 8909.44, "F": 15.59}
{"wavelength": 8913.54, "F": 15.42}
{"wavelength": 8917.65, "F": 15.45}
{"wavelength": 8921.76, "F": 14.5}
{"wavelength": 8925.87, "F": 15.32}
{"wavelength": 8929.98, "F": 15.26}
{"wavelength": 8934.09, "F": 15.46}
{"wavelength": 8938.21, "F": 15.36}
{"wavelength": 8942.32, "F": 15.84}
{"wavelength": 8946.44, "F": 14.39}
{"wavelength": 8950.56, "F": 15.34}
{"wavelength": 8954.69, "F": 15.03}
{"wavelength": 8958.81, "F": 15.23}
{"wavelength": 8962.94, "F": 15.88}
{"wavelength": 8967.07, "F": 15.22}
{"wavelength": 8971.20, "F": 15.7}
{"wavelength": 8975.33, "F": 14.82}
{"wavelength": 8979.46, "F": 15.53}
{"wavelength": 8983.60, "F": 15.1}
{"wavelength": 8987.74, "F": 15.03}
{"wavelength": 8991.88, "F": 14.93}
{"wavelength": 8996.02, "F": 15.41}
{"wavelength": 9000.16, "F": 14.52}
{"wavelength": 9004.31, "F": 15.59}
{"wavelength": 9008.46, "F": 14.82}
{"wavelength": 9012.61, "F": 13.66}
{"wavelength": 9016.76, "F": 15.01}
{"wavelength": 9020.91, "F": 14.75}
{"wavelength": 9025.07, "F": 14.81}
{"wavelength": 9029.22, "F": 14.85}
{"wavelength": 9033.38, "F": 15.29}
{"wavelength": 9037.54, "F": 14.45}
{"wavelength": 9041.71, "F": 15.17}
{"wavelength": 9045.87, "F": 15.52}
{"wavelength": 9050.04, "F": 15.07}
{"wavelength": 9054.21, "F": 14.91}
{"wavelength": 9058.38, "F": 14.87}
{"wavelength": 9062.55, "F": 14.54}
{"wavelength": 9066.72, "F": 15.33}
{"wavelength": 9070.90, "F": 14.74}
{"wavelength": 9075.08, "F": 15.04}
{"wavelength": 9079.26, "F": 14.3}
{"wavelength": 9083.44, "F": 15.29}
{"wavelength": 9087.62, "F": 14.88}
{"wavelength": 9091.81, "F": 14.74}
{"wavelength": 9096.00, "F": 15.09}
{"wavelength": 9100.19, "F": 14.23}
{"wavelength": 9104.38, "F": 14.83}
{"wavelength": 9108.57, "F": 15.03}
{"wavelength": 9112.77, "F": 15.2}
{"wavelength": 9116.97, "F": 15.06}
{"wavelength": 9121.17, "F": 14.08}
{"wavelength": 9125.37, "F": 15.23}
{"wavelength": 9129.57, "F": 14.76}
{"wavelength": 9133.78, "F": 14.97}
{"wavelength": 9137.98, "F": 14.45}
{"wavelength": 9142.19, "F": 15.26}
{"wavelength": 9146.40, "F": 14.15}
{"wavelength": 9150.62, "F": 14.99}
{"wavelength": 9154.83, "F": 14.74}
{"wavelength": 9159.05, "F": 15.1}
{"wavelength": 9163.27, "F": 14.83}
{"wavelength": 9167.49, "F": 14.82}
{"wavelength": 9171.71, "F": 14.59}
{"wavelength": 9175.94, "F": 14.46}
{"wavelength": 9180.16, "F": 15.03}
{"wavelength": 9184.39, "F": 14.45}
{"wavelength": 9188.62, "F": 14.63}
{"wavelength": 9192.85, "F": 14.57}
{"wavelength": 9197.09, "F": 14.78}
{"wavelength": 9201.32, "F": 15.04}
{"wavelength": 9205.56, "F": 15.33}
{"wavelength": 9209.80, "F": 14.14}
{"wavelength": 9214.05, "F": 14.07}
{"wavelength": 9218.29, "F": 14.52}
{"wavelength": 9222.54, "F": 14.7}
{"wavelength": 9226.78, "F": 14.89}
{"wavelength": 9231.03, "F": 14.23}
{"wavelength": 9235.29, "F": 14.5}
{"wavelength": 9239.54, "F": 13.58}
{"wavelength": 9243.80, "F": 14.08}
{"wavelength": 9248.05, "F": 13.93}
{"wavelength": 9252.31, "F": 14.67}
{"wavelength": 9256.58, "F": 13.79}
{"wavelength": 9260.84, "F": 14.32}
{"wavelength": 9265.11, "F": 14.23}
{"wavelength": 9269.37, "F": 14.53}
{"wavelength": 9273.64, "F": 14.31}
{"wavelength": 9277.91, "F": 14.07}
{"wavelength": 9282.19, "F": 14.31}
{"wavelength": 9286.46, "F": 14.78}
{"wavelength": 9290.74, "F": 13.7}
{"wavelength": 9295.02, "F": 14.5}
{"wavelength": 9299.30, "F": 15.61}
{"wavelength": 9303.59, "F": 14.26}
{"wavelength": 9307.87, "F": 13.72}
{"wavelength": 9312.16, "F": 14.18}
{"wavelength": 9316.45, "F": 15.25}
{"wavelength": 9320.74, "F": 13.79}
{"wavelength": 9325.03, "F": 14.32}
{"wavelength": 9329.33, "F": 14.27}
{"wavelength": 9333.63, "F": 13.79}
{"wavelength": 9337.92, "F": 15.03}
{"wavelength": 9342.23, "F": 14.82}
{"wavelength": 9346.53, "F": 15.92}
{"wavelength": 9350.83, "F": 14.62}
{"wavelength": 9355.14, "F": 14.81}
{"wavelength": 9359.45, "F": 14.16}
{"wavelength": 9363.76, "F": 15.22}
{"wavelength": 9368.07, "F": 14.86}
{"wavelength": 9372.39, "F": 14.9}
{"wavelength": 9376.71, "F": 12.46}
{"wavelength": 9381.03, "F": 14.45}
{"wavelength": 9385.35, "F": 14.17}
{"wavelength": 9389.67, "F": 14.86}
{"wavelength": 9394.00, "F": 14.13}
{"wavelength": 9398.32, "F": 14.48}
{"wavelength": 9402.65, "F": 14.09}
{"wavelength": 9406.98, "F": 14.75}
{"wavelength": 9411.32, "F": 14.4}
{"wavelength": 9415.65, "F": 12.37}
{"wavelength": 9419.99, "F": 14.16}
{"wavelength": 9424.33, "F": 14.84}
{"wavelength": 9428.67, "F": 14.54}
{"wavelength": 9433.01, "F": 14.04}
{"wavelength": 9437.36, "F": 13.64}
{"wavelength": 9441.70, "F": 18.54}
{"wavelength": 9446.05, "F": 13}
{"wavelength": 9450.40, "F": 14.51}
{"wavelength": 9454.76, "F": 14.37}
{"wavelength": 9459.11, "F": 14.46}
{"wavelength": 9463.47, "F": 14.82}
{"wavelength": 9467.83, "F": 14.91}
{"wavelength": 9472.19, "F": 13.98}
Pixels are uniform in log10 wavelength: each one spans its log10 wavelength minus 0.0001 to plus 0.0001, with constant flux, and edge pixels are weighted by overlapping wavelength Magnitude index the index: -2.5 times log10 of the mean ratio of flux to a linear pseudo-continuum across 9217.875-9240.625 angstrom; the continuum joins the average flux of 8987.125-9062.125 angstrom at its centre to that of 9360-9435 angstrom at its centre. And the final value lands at 0.01 mag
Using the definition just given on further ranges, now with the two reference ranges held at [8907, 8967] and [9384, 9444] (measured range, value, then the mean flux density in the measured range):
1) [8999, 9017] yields 0.03 mag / 14.7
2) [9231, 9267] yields 0.05 mag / 14.1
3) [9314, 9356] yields 0.00 mag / 14.7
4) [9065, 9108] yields 0.01 mag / 14.8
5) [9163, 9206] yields 0.01 mag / 14.8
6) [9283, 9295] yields 0.03 mag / 14.3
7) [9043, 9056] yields 0.00 mag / 15.2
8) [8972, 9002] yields 0.01 mag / 15.1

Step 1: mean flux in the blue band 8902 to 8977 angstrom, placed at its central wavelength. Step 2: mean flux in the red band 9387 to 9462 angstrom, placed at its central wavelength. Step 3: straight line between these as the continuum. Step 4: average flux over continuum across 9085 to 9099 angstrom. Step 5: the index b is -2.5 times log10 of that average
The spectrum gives 0.01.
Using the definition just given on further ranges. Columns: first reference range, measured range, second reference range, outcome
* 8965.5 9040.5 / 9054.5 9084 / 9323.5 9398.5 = 0.002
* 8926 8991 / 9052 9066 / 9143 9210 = 0.014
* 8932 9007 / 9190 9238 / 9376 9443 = 0.011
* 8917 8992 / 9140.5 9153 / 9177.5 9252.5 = -0.006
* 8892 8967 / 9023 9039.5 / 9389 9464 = 0.022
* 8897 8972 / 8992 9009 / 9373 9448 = 0.008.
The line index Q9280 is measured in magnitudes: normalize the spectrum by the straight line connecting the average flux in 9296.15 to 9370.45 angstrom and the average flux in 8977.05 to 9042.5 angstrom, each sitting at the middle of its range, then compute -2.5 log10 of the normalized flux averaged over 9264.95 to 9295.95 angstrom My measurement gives 0.028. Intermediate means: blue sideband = 14.9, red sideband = 14.6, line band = 14.3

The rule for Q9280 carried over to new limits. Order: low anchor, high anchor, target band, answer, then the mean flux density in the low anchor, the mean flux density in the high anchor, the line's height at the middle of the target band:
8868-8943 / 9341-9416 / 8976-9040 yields 0.02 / 15.4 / 14.5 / 15.2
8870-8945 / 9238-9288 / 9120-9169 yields -0.01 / 15.4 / 14.2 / 14.6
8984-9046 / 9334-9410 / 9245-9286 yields 0.03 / 14.9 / 14.6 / 14.7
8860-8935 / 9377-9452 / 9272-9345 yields 0.01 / 15.3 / 14.4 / 14.6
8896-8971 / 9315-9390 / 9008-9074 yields 0.02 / 15.3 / 14.5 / 15.1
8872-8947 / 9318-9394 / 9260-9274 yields 0.02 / 15.4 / 14.5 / 14.7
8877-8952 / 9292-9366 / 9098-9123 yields 0.02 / 15.4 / 14.6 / 15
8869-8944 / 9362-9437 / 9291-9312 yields 0.01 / 15.4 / 14.3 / 14.5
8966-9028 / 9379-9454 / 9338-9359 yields -0.03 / 15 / 14.4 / 14.5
